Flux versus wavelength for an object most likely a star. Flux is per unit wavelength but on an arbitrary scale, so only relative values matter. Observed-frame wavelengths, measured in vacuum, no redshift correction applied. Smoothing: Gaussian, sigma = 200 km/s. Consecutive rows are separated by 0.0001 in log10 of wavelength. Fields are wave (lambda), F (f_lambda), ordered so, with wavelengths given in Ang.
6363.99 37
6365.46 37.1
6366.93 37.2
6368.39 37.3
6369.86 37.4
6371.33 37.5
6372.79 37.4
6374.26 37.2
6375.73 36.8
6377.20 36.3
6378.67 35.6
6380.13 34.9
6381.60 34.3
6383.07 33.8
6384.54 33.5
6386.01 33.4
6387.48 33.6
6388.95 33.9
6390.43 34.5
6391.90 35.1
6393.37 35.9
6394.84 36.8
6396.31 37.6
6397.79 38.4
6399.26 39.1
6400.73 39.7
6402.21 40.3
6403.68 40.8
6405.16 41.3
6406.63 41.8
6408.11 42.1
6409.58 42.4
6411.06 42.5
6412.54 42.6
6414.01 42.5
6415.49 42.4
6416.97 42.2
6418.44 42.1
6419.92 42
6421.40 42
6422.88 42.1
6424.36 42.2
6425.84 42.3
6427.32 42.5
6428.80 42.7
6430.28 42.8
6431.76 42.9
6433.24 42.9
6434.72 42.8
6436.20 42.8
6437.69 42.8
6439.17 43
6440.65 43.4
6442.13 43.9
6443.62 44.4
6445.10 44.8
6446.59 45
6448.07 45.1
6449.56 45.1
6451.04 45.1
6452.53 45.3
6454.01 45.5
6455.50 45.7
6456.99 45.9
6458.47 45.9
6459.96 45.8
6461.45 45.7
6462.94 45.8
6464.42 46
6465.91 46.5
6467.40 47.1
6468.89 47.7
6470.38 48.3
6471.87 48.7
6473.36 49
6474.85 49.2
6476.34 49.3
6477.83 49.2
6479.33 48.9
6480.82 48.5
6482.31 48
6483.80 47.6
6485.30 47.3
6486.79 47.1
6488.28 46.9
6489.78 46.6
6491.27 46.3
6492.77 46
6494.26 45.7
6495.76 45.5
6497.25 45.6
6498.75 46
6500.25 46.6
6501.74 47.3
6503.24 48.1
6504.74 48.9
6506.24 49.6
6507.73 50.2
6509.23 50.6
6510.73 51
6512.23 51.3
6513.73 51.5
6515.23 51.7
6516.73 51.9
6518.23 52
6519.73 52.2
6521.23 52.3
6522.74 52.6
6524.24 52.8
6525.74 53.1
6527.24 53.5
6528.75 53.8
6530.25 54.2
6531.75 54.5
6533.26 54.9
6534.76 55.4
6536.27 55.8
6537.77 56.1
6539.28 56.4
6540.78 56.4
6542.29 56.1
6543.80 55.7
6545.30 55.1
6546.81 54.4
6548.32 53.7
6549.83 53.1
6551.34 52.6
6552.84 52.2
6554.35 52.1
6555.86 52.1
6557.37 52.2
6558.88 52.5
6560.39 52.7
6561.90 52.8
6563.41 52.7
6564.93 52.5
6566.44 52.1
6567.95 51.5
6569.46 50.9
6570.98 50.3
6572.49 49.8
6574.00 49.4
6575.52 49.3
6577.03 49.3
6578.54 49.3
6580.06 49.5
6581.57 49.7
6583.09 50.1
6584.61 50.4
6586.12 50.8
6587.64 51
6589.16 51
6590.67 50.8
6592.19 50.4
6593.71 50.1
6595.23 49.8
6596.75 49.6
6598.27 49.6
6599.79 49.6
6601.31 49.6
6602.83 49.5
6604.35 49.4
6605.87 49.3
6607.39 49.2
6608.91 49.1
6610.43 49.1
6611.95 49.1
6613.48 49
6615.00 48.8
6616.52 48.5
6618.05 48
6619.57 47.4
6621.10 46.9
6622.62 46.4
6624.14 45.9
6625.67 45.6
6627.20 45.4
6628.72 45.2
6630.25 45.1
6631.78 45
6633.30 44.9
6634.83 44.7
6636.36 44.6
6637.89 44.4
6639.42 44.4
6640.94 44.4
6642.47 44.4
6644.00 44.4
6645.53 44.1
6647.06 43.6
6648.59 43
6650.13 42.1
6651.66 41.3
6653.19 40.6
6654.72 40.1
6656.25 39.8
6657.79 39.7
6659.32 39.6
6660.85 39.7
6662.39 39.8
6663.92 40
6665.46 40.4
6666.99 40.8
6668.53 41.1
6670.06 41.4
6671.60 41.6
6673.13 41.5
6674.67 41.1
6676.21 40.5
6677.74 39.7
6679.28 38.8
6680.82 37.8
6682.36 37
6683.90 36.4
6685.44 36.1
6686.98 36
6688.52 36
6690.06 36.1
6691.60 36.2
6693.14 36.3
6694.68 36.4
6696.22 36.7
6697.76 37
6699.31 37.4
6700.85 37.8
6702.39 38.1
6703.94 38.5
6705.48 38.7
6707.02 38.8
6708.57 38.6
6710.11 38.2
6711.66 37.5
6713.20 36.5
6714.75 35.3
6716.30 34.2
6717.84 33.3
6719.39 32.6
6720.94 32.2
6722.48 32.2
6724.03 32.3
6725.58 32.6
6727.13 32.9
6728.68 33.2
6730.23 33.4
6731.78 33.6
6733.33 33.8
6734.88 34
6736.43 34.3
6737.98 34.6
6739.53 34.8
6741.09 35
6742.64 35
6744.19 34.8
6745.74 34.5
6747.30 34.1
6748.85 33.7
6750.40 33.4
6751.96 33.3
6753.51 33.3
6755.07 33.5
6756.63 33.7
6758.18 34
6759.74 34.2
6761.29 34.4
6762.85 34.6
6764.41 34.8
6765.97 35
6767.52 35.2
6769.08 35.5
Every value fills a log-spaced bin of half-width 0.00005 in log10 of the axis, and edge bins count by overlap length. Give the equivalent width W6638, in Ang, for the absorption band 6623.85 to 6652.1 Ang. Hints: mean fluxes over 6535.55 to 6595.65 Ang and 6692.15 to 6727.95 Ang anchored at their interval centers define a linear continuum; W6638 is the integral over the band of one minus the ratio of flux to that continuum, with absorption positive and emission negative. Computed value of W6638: -0.3 Ang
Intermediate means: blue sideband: 52.1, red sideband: 35.8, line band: 44.3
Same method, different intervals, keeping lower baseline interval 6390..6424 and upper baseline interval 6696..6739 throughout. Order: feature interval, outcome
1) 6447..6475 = -4.9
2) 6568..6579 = -3.6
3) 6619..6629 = -2.5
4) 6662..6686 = -2.4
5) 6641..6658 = -2.7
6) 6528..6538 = -4.3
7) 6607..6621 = -4.4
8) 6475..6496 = -4.5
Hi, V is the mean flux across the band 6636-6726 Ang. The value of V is 38.8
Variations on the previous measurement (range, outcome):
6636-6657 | 42.9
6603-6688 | 43.3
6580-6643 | 48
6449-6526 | 48.2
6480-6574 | 51.3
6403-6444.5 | 42.5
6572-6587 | 49.8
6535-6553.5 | 54.8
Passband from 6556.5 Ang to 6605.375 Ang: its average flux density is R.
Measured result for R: 50.6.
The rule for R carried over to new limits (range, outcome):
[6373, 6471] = 41.5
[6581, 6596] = 50.4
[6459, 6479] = 47.6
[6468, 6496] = 47.7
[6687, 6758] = 35.1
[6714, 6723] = 33.3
